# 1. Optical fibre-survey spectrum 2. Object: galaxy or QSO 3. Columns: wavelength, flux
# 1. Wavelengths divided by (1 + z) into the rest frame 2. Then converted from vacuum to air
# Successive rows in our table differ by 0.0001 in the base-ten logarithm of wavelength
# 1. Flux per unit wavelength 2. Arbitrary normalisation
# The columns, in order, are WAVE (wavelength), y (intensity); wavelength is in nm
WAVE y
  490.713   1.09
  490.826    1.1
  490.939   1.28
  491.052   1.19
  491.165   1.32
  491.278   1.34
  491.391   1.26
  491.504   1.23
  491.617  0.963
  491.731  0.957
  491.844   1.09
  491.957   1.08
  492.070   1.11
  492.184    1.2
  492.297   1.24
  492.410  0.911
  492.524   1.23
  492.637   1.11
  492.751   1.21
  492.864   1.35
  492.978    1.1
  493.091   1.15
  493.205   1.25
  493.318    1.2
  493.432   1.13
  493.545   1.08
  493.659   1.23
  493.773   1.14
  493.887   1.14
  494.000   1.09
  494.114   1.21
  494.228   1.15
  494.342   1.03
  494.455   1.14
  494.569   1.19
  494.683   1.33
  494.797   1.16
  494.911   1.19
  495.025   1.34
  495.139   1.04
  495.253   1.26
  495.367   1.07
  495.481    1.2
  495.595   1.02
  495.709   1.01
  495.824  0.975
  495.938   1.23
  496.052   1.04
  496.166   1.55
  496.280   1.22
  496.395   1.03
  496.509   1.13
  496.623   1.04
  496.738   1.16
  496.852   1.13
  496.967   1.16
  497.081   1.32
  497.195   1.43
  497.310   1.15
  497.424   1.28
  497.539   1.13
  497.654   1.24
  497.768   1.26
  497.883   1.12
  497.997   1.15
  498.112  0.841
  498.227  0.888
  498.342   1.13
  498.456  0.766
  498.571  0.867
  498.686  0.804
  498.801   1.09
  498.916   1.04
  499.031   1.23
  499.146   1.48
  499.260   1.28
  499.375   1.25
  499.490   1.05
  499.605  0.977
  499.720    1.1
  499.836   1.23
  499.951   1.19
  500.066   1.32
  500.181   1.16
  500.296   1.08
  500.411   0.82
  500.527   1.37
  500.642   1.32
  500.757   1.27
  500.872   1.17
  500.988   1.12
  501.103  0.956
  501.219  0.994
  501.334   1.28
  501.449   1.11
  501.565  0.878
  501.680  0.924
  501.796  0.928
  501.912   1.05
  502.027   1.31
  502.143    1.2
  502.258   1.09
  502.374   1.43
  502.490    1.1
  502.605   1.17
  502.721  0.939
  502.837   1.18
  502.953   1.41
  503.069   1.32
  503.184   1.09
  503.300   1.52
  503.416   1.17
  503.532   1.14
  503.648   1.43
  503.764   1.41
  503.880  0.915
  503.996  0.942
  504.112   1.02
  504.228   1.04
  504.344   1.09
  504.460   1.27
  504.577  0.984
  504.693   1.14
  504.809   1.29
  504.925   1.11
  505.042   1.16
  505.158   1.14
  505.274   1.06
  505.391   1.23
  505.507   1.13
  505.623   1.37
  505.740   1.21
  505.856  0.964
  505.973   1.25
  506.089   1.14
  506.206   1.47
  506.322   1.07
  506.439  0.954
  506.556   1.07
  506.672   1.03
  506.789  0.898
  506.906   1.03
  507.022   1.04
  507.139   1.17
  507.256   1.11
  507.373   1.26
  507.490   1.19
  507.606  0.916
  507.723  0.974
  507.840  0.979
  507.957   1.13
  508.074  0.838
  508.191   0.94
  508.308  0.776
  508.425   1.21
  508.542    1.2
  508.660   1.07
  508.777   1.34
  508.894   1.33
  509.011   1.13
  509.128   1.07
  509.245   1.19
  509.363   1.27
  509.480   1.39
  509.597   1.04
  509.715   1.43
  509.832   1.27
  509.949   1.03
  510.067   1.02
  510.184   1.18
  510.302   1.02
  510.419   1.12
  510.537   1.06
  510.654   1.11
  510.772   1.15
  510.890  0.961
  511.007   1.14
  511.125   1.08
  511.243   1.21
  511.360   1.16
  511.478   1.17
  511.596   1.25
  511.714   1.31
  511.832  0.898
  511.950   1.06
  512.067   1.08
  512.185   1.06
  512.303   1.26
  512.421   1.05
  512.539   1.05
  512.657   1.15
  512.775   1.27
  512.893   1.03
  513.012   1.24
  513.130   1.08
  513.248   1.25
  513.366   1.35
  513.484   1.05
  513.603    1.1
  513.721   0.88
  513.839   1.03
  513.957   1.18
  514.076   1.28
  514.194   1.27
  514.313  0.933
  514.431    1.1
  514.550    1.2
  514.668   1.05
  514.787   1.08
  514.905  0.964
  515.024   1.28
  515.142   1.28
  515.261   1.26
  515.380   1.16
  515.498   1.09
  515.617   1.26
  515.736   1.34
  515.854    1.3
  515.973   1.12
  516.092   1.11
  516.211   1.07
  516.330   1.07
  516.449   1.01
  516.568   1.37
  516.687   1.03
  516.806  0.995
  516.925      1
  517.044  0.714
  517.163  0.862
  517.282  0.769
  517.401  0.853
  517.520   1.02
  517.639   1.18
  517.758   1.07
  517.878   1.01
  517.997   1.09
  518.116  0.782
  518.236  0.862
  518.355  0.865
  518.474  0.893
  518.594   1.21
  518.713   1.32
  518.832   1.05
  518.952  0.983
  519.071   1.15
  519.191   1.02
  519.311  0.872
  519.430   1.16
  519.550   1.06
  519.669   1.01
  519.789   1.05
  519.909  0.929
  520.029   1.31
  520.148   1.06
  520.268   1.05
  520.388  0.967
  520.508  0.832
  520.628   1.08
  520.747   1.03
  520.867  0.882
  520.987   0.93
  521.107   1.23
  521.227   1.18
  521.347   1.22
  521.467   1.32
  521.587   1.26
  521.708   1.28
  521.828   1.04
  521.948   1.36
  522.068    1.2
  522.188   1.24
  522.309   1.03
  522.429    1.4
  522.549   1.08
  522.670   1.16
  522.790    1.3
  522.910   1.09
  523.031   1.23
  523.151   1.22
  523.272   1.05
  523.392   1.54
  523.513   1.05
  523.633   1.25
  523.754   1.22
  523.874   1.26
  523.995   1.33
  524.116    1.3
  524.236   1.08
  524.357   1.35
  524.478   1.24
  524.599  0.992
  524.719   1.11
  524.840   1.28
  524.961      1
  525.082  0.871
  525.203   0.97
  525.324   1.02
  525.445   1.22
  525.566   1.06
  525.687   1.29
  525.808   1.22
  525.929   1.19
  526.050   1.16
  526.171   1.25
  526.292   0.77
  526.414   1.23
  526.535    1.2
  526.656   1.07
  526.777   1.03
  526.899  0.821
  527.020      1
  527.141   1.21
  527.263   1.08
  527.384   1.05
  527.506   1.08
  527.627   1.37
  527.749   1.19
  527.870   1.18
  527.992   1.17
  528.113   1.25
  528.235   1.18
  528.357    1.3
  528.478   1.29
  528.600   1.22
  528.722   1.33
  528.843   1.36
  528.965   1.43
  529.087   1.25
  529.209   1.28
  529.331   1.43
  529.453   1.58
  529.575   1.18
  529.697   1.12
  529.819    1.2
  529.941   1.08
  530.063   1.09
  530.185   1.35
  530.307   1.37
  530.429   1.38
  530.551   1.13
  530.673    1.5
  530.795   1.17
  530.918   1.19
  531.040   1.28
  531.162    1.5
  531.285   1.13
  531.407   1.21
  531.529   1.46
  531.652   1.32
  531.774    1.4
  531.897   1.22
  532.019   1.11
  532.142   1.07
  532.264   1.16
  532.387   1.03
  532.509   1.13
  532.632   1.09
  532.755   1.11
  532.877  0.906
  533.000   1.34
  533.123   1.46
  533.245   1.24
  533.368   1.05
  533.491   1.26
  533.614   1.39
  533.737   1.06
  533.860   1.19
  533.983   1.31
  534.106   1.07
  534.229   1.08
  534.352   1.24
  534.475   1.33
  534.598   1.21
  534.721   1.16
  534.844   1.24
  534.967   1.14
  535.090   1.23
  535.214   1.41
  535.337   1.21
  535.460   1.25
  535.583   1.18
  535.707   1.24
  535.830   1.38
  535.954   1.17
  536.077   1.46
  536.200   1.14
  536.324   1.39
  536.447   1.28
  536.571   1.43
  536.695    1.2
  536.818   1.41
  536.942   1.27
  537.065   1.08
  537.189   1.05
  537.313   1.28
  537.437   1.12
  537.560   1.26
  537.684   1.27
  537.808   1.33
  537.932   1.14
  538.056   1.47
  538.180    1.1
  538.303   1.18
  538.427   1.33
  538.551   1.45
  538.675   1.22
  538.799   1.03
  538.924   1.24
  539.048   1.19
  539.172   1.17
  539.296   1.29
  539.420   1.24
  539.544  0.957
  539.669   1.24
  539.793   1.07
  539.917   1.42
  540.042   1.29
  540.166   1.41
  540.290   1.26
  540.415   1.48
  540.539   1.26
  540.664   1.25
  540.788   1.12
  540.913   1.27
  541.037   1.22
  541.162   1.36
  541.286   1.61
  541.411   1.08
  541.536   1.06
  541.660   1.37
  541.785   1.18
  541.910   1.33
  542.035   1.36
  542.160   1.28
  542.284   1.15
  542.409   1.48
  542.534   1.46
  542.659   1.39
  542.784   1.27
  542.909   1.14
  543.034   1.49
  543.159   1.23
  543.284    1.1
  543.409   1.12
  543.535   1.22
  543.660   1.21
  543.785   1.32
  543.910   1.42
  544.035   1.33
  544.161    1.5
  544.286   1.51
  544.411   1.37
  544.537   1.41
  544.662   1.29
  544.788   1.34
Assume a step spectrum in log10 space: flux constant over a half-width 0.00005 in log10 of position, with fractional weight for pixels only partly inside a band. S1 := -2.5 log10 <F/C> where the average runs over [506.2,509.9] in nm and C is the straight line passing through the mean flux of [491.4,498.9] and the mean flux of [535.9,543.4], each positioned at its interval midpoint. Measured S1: 0.05 mag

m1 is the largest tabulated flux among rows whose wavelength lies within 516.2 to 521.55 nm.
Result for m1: 1.37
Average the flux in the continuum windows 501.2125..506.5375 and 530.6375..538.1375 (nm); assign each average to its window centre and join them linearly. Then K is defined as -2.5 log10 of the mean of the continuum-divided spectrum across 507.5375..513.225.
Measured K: 0.05 mag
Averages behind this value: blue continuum 1.15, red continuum 1.23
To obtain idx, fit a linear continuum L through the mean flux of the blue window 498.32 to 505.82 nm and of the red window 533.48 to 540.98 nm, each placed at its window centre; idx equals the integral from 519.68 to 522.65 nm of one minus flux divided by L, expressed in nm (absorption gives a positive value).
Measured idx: 0.185 nm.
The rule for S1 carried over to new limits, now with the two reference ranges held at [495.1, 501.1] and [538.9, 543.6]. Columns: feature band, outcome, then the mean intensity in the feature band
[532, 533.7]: 0.07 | 1.17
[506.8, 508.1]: 0.10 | 1.06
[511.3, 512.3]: 0.04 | 1.13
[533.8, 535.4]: 0.02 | 1.22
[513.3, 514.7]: 0.06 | 1.12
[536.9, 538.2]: 0.03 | 1.22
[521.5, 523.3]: 0.01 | 1.2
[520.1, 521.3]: 0.17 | 1.03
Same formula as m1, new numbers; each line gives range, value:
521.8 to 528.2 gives 1.54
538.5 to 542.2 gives 1.61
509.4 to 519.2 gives 1.43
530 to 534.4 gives 1.5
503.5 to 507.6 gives 1.47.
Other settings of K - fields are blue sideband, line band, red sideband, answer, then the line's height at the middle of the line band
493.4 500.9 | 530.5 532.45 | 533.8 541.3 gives -0.01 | 1.23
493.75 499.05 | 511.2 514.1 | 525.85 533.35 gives 0.03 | 1.17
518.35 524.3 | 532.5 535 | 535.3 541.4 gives 0.03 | 1.22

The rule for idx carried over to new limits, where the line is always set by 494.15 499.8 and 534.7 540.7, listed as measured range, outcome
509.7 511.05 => 0.069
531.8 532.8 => 0.089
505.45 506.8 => 0.028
